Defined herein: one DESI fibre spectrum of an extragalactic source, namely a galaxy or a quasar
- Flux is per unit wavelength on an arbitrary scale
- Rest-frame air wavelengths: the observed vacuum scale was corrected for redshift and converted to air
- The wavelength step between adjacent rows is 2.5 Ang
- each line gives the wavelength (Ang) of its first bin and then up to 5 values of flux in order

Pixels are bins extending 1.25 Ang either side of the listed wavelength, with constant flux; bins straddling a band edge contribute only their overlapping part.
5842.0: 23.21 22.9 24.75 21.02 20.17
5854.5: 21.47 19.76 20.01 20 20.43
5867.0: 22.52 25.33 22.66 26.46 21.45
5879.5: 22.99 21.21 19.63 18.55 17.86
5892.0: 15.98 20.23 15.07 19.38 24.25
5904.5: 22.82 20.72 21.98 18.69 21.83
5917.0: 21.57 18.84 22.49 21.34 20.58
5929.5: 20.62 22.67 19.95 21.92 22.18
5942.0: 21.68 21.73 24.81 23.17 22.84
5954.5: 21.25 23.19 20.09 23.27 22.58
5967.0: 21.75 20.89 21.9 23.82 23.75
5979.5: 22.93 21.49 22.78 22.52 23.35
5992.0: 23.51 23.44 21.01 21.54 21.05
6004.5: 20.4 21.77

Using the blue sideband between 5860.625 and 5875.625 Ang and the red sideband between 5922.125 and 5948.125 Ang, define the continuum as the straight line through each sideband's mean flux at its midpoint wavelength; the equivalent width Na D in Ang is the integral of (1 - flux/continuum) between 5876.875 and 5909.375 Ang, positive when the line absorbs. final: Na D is 3.5 Ang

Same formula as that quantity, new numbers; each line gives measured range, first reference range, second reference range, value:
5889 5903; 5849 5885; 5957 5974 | 1.96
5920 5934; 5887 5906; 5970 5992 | -0.50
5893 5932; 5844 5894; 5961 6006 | 1.65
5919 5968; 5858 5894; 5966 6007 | -0.25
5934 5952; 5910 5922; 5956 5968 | -0.69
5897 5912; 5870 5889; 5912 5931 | 0.19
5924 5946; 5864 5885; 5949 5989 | 1.03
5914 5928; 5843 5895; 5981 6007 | 0.33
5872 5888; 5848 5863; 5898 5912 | -0.68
